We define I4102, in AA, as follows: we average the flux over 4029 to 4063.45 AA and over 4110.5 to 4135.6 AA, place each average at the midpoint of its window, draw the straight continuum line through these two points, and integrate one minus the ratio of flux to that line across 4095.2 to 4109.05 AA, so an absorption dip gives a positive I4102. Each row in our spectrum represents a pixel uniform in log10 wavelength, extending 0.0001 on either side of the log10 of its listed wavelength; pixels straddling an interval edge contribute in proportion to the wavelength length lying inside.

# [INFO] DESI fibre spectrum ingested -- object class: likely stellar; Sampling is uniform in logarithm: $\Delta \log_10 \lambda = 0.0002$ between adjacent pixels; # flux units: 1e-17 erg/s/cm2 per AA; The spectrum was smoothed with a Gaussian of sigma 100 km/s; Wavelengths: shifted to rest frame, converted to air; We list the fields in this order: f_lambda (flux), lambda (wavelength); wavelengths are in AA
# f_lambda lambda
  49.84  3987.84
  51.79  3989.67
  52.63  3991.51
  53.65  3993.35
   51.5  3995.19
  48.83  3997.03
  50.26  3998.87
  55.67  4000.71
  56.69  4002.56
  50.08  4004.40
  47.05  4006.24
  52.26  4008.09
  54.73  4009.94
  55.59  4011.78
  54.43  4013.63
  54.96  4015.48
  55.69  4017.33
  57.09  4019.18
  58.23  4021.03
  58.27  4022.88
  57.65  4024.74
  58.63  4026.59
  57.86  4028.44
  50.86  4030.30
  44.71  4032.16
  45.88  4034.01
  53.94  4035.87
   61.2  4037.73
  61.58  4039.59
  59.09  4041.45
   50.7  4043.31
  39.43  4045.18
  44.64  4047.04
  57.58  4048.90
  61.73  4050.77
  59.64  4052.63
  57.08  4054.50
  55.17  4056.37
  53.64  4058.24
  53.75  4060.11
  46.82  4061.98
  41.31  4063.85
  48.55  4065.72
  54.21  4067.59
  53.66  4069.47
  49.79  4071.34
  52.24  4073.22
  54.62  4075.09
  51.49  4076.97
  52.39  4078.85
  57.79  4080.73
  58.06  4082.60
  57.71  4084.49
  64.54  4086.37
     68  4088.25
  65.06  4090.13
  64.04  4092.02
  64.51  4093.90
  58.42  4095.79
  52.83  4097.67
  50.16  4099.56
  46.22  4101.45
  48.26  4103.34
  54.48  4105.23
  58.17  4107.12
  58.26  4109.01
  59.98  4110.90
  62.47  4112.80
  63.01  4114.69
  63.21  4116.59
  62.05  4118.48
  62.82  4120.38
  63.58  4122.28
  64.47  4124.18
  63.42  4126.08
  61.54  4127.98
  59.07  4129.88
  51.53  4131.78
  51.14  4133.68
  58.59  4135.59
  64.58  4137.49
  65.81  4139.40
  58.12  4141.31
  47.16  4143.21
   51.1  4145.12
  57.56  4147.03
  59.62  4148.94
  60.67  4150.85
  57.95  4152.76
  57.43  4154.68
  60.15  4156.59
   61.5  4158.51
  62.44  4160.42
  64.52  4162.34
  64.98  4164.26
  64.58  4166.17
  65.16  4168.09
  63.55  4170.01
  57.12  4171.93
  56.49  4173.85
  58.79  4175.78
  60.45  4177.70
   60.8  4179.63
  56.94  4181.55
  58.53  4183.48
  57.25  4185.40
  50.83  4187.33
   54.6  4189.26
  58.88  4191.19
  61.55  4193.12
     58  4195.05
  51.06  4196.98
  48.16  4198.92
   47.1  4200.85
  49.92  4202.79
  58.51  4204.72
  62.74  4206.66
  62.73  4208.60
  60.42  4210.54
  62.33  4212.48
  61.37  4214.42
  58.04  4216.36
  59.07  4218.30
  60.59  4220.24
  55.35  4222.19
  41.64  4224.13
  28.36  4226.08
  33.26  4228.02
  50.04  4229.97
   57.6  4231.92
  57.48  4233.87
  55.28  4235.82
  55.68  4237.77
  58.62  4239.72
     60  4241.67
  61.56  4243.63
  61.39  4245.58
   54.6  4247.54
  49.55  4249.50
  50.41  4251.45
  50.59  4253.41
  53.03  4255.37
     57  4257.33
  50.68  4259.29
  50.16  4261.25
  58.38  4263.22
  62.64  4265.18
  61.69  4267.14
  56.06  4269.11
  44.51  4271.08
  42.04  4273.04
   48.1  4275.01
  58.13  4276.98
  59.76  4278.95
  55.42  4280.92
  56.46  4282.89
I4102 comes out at 1.3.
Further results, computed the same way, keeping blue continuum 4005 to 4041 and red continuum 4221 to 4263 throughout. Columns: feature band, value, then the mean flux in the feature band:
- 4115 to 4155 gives -4.3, 59.2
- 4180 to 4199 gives -1.2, 56.1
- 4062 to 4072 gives 0.9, 49.3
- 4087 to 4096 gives -1.8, 64.5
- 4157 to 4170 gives -2.6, 63.7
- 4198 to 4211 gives -0.7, 55.5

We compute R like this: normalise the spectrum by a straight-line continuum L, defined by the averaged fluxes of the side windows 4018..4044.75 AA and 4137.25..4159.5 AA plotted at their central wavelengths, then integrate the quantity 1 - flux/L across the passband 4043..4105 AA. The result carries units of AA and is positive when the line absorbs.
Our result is 2.0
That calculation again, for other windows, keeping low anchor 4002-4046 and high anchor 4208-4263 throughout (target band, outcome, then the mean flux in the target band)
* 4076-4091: -1.46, 59.4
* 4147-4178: -3.86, 60.9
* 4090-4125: -3.11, 58.9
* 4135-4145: -0.76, 58.2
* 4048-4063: -0.42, 55.6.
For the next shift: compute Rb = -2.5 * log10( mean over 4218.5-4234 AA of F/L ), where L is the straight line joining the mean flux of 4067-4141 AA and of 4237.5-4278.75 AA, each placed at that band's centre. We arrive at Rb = 0.153 mag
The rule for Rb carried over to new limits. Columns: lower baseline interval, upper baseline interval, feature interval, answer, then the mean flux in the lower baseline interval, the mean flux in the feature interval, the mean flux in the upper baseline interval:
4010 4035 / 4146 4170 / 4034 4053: 0.03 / 54.6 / 54.4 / 61.4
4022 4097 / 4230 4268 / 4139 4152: -0.03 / 55.2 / 56.8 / 56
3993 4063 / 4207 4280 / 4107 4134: -0.12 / 53.8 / 60.6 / 54.3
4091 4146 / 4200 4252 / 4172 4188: -0.03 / 58.3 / 57.6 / 54.6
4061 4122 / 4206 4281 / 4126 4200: -0.05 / 56.5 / 58.4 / 54.5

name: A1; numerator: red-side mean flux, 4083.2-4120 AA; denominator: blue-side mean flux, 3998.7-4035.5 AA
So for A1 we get 1.1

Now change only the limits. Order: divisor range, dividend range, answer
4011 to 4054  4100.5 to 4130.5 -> 1.09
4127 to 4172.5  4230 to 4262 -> 0.93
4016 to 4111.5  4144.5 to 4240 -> 1.03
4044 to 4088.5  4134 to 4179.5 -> 1.11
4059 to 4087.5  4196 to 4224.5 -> 1.06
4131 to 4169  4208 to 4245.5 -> 0.92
